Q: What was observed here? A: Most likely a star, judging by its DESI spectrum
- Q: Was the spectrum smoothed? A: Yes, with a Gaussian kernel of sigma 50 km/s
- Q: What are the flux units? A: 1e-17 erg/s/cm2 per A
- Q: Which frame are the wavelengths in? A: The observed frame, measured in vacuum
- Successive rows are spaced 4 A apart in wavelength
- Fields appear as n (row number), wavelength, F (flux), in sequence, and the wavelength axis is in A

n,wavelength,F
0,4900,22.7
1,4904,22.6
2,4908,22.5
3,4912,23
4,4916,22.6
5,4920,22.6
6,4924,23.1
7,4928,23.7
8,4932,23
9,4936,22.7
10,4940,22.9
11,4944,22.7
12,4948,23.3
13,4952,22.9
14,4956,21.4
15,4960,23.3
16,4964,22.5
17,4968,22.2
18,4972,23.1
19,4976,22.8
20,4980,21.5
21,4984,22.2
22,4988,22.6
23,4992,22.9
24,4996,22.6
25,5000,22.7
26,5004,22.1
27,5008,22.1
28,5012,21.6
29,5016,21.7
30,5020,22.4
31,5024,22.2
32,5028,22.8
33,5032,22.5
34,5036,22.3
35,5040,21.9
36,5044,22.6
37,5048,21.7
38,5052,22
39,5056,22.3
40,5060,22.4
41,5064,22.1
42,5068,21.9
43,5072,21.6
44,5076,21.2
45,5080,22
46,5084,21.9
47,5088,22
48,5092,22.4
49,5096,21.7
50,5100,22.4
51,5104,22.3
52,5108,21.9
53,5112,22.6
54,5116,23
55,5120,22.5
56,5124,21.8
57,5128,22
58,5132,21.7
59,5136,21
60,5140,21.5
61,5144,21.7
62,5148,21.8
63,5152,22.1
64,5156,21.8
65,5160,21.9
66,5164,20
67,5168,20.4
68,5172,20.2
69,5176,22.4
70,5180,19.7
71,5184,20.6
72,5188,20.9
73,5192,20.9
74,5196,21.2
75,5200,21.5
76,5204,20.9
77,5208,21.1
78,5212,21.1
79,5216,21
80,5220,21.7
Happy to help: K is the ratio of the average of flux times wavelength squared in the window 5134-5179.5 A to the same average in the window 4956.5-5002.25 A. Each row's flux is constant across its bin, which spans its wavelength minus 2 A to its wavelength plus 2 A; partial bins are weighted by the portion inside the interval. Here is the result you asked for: 1.01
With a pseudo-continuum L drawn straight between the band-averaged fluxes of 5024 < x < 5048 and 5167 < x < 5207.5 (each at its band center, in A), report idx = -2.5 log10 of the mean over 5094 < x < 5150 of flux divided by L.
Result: -0.02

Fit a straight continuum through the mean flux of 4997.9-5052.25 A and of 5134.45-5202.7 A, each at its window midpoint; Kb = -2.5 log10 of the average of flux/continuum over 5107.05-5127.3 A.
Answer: -0.04 mag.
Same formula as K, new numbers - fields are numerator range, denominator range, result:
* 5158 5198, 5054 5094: 0.99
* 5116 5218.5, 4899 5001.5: 1.02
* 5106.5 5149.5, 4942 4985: 1.04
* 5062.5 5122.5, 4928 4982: 1.03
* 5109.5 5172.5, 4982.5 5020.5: 1.03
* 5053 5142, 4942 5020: 1.03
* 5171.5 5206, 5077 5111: 0.99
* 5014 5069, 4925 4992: 1.01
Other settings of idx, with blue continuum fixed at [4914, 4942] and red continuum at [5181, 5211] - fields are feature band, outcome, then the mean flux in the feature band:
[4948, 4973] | 0.00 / 22.6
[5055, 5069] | -0.01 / 22.2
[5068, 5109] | -0.01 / 21.9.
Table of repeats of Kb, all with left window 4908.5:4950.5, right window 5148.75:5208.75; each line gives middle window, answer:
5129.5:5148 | -0.01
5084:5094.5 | -0.02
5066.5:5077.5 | 0.01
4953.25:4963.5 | 0.01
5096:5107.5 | -0.03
